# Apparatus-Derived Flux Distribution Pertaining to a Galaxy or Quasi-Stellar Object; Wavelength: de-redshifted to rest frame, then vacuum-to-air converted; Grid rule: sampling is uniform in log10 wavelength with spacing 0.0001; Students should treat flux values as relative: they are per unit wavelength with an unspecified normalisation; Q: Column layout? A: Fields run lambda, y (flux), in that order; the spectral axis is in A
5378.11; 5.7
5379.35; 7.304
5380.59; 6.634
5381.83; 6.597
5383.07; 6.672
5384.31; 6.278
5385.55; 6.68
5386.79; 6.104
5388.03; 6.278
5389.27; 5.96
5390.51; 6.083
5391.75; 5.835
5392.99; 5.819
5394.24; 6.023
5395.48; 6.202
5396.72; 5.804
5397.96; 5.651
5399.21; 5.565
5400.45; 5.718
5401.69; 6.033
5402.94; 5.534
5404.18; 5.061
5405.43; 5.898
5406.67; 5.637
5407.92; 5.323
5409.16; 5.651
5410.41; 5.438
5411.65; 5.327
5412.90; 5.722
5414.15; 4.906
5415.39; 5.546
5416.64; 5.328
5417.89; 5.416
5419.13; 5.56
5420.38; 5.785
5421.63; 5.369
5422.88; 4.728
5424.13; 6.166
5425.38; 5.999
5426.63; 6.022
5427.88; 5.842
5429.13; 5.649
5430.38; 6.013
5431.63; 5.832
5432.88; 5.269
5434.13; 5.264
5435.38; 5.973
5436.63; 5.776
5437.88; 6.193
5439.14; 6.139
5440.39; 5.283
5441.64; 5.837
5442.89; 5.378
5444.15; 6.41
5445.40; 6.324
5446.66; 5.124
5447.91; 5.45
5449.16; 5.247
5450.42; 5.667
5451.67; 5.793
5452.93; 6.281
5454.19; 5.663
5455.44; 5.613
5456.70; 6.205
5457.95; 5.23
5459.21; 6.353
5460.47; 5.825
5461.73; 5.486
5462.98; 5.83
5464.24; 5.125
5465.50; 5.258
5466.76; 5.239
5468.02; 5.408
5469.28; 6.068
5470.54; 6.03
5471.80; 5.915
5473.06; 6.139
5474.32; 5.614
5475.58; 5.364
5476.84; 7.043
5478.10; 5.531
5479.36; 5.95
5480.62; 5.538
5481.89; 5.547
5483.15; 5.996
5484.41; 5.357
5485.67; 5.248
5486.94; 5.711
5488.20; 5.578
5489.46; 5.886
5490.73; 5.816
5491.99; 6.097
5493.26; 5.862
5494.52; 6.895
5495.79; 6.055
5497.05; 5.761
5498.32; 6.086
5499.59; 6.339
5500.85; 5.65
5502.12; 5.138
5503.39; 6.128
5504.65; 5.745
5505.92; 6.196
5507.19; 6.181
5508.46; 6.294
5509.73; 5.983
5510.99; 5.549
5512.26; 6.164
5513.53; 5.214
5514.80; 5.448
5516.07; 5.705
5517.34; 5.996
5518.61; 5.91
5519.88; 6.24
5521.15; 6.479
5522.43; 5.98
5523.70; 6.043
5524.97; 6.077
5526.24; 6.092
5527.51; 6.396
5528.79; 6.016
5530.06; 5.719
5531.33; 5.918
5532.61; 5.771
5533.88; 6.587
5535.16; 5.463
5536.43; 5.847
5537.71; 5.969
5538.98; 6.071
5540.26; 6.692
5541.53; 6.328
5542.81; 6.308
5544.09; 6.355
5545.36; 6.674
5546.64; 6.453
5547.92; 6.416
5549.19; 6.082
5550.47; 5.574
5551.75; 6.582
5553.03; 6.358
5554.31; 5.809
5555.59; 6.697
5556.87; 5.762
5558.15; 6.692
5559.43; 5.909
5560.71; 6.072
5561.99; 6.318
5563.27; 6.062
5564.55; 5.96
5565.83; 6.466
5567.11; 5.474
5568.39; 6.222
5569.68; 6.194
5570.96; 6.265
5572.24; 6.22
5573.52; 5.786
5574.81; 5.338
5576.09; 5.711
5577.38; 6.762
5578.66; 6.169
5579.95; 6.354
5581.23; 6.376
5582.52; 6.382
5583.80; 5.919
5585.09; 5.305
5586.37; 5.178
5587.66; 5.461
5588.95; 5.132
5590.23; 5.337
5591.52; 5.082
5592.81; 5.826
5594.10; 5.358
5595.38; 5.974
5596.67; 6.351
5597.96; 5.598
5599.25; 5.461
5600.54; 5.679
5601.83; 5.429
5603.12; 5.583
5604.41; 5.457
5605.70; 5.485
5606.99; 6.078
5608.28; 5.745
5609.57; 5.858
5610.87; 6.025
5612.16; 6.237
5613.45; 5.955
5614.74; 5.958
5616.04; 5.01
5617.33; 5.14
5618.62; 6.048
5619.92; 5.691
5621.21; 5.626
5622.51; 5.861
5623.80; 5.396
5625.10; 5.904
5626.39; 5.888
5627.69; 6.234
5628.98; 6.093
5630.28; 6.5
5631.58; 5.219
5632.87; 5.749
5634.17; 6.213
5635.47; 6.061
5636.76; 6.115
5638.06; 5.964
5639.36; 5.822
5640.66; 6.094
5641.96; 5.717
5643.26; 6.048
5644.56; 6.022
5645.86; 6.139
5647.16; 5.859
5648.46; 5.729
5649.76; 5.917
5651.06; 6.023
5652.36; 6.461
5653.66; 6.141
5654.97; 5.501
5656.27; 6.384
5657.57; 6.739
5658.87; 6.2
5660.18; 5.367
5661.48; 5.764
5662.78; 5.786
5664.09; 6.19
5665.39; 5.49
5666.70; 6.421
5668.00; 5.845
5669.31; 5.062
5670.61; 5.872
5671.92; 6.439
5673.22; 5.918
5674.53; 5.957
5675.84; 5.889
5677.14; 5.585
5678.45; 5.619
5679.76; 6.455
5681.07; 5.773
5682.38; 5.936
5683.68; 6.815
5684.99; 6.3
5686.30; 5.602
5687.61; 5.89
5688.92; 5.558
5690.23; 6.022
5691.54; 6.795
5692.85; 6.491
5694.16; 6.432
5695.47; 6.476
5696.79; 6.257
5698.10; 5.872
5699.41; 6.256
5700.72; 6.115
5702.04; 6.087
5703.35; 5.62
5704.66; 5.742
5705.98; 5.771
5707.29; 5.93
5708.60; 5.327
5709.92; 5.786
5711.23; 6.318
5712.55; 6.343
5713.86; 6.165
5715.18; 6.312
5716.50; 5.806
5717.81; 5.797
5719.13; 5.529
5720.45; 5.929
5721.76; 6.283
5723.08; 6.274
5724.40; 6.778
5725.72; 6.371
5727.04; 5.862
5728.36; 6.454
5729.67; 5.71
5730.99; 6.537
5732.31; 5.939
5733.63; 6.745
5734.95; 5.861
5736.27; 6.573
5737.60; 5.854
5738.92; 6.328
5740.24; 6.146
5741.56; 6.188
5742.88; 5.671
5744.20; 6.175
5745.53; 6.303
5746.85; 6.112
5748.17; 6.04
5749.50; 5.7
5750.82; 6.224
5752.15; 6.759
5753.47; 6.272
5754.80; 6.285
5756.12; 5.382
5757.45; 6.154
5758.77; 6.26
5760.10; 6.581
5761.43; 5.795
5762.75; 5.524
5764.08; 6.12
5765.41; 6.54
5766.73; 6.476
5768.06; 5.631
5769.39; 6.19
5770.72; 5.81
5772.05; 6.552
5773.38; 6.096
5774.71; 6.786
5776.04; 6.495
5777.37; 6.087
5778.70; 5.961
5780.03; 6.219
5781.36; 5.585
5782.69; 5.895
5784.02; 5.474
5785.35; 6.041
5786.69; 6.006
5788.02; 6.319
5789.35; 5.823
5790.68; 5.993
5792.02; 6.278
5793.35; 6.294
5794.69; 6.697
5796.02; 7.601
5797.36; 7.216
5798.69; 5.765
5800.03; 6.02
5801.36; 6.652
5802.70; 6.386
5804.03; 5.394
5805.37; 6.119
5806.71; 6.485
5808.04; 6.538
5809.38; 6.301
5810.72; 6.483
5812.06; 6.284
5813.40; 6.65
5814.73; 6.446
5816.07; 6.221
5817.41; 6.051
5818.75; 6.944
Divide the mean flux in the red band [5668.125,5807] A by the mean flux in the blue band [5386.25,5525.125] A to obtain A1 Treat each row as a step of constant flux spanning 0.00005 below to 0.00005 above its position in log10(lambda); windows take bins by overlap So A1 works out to 1.06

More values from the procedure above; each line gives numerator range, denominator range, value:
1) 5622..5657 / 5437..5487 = 1.04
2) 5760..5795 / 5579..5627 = 1.07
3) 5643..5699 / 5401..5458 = 1.07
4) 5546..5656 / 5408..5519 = 1.03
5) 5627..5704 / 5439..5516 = 1.04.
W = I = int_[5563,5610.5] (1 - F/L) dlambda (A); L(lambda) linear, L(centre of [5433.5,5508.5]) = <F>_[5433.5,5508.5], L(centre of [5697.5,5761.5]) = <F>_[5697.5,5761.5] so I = 0.9 A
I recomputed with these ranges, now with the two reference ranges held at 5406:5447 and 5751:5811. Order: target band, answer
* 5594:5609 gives 0.6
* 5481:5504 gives -0.3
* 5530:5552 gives -1.3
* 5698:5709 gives 0.4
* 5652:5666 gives 0.0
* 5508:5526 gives -0.4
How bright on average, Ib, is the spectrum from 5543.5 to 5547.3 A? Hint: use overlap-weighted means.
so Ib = 6.5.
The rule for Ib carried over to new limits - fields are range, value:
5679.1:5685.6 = 6.26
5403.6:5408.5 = 5.48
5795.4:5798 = 7.39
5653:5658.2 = 6.19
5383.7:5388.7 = 6.33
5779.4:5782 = 5.9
